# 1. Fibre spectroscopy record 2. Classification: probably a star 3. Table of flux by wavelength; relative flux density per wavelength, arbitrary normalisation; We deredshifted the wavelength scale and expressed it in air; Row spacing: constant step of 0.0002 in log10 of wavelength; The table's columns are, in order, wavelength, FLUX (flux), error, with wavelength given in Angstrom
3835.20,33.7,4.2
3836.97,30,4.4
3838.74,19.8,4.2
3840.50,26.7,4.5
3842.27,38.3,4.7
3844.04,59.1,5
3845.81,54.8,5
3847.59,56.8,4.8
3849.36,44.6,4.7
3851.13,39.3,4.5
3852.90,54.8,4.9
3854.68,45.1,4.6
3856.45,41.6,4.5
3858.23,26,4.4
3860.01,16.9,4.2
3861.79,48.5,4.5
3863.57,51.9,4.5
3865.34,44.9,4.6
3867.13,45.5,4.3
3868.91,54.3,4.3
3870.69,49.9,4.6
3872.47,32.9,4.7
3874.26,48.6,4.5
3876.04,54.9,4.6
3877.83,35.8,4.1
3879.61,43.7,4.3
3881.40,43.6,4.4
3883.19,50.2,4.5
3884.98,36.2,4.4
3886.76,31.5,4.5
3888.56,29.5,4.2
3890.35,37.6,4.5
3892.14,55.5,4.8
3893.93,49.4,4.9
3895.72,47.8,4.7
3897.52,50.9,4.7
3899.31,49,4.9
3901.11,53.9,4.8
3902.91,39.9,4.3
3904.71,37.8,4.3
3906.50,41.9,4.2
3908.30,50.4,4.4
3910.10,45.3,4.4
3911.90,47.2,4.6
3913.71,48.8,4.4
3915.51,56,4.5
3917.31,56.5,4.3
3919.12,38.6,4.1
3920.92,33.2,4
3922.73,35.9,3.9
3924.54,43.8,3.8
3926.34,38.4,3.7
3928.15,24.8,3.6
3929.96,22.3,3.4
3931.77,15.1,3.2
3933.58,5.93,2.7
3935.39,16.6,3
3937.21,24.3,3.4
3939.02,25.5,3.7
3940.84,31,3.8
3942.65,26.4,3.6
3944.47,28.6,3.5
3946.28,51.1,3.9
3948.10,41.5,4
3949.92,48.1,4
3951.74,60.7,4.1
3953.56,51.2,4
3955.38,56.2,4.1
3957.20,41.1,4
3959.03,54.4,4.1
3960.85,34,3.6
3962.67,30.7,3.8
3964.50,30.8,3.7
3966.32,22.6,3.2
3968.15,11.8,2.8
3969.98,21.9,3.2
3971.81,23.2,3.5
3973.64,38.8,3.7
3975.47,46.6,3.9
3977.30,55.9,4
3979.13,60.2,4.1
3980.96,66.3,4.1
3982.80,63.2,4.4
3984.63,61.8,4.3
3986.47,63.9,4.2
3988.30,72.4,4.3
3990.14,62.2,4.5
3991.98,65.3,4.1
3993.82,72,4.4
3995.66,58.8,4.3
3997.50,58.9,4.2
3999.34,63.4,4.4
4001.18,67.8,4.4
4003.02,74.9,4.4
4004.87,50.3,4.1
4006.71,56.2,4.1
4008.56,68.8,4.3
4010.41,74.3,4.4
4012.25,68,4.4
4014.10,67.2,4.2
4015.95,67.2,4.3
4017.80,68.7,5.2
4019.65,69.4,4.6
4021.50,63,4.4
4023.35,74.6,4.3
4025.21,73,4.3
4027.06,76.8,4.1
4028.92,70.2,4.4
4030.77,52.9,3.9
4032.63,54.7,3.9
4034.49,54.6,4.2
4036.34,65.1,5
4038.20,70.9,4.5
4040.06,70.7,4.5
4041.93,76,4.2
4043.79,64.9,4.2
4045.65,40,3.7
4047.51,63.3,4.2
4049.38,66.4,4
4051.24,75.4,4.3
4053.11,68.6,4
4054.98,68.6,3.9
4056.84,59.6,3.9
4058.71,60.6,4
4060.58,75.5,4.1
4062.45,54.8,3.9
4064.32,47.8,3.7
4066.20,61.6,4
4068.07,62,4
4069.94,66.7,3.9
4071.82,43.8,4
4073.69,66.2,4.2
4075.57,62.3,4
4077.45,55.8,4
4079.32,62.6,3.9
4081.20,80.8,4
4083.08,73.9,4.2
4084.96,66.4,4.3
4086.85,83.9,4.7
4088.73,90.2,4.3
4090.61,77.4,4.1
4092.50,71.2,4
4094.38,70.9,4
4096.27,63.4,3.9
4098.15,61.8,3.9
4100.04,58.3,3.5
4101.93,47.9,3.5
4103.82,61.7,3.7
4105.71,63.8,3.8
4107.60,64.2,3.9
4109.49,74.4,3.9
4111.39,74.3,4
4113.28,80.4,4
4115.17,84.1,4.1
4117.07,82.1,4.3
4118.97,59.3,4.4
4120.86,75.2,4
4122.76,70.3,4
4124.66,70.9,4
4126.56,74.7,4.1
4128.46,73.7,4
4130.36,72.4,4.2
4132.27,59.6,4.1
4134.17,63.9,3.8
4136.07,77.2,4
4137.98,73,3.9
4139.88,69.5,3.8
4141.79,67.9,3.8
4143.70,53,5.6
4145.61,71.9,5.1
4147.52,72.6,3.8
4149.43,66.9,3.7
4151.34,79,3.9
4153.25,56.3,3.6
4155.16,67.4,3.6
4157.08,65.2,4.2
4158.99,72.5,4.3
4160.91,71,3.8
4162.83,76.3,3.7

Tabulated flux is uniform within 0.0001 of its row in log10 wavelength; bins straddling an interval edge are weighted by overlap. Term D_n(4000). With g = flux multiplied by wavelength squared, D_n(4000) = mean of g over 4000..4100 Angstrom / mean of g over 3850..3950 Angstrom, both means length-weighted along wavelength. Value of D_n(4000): 1.78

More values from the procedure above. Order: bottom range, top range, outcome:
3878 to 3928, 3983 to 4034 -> 1.58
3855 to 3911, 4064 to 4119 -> 1.73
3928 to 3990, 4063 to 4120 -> 1.81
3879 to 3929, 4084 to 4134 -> 1.79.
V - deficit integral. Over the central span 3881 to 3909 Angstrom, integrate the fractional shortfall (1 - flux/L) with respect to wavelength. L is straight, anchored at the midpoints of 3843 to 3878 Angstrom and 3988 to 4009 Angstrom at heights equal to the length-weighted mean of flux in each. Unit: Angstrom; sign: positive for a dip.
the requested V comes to 3.39 Angstrom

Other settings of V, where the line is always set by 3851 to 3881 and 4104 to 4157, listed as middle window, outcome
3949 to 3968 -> 3.9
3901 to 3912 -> 0.7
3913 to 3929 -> 2.3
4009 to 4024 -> -2.7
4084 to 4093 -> -1.7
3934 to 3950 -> 6.3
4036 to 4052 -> -1.2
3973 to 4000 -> -2.6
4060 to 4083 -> 0.8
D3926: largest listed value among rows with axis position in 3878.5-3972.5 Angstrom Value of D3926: 60.7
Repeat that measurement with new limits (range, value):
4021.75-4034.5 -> 76.8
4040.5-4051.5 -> 76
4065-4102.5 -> 90.2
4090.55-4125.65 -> 84.1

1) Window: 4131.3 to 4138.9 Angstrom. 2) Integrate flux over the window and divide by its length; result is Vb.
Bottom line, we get 68.4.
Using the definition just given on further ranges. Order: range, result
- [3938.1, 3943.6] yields 27.6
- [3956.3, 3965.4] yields 38.2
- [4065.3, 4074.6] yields 60.1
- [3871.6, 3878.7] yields 43.1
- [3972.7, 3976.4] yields 42.6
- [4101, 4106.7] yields 57.9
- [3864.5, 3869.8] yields 48.2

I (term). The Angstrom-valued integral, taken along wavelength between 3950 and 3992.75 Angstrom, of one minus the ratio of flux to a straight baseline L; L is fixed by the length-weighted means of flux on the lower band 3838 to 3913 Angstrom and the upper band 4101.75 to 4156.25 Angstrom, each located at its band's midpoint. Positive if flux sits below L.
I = 4.8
